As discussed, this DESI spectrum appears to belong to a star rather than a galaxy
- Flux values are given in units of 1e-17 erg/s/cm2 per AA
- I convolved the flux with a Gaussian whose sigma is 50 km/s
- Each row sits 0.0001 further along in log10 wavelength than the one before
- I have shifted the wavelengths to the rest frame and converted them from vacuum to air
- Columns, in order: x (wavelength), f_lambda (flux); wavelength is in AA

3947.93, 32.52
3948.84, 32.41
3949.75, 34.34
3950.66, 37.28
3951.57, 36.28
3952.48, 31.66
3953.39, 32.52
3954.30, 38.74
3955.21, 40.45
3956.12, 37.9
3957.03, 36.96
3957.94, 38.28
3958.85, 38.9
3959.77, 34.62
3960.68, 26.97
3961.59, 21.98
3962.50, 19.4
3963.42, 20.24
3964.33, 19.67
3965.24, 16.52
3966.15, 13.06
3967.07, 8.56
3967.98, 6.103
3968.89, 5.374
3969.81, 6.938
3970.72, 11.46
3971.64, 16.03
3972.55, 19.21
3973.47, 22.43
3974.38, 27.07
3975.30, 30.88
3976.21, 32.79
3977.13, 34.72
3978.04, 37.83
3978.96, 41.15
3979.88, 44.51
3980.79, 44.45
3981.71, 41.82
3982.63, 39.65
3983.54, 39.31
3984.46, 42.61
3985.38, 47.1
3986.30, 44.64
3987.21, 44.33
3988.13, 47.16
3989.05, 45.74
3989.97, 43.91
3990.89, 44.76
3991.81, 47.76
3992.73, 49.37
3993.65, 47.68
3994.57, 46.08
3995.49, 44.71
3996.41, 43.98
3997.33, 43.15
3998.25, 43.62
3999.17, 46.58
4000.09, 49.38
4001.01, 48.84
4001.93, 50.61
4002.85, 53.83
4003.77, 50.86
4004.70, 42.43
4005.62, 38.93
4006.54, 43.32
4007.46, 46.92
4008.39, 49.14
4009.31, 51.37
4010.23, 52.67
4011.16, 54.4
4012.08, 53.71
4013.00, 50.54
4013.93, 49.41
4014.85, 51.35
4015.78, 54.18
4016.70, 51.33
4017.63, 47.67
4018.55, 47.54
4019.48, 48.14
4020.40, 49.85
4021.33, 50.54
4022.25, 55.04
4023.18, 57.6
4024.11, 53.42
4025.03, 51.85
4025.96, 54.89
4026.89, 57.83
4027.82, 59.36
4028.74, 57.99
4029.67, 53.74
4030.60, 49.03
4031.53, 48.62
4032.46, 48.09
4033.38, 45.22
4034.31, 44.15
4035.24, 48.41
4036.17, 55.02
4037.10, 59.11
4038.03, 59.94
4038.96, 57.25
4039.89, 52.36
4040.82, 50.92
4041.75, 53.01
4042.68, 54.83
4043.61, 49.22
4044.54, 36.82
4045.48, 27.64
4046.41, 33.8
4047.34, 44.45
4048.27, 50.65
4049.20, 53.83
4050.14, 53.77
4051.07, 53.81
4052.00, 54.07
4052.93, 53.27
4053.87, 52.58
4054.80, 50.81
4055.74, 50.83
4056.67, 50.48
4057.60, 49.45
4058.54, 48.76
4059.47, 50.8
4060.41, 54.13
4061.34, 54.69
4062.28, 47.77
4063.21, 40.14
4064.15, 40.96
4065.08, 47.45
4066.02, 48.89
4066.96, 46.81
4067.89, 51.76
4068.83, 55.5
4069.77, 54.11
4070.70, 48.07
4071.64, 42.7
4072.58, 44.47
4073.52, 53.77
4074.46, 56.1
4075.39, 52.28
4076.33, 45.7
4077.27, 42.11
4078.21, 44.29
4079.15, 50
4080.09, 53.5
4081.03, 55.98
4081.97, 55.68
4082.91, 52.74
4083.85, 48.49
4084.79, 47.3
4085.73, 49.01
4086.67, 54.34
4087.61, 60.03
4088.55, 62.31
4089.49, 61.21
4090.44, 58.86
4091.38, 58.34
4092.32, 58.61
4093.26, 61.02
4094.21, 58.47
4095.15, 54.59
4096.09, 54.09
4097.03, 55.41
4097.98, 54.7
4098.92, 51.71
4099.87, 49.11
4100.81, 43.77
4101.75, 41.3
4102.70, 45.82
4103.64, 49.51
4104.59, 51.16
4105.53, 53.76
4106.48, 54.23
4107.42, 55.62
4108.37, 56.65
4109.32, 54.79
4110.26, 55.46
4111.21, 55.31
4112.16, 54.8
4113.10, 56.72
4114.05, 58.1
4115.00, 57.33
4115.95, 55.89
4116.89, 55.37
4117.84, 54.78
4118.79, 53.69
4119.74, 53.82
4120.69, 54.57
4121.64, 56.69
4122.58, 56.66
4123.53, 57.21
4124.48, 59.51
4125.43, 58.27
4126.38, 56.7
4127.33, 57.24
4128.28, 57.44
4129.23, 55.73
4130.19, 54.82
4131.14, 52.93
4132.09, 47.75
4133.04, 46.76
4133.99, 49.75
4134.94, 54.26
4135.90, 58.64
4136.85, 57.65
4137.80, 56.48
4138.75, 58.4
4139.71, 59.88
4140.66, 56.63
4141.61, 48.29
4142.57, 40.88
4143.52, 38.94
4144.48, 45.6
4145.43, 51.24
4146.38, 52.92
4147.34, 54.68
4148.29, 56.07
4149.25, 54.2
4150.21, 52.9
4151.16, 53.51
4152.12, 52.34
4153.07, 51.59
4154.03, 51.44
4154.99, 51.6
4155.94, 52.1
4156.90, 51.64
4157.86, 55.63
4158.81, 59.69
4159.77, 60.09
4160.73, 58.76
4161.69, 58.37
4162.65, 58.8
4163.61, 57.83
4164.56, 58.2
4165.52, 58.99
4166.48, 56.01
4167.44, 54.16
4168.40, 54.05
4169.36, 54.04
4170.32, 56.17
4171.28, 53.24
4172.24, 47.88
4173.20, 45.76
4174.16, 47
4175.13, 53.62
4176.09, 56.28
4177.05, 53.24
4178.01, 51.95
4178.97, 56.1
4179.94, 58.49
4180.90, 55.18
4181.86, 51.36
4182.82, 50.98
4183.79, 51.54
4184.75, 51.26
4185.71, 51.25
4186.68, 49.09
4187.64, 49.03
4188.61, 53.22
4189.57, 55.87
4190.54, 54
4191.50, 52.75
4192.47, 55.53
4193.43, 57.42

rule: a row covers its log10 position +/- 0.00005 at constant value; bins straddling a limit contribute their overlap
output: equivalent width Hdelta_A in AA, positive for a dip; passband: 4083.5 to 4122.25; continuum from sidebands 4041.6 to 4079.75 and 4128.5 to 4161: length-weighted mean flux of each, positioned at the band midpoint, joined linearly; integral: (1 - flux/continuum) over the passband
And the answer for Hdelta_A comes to -2.7 AA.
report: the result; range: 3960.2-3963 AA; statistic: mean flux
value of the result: 22.8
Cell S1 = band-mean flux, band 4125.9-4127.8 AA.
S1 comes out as 57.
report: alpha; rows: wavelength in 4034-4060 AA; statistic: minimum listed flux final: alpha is 27.64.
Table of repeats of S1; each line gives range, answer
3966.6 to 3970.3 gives 6.8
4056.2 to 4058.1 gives 50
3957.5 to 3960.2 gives 37.2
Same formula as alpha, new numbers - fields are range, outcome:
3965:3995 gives 5.374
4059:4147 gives 38.94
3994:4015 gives 38.93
